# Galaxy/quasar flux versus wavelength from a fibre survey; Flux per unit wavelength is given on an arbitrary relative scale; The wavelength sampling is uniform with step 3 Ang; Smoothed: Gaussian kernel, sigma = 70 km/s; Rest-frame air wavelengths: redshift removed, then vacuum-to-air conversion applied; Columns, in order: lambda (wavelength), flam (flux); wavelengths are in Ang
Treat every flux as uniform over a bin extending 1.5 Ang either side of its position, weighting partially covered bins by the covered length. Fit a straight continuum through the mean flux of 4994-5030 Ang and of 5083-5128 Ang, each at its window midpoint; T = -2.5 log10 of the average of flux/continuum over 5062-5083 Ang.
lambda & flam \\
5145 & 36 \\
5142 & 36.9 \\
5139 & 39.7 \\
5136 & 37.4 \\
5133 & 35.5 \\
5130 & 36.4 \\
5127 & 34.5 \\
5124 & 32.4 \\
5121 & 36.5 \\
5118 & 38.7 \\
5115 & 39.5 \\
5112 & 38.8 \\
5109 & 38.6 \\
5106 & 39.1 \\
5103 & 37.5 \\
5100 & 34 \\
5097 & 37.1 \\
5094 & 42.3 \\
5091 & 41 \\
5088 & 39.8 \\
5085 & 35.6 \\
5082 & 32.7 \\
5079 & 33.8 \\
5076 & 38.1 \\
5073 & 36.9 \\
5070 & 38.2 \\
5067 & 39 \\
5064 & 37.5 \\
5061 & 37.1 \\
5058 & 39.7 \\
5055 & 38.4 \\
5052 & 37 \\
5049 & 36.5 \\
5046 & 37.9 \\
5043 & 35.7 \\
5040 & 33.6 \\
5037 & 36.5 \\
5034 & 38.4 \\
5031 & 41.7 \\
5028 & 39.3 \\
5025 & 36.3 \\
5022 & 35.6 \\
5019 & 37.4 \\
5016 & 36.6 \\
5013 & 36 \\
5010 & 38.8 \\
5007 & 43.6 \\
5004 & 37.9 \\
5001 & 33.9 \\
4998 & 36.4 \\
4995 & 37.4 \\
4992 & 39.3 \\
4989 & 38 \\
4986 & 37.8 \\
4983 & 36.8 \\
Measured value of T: 0.03 mag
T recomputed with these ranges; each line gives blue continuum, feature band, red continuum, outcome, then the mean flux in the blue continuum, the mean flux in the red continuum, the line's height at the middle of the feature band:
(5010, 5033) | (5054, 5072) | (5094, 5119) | -0.011 mag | 37.7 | 38.2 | 37.9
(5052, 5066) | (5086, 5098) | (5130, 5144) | -0.063 mag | 38.1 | 37.2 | 37.7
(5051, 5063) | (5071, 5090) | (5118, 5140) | 0.033 mag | 38.1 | 36.2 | 37.4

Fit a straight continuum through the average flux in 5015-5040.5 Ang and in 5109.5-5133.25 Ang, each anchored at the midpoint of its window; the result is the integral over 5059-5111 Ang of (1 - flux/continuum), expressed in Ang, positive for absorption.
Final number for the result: -0.9 Ang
